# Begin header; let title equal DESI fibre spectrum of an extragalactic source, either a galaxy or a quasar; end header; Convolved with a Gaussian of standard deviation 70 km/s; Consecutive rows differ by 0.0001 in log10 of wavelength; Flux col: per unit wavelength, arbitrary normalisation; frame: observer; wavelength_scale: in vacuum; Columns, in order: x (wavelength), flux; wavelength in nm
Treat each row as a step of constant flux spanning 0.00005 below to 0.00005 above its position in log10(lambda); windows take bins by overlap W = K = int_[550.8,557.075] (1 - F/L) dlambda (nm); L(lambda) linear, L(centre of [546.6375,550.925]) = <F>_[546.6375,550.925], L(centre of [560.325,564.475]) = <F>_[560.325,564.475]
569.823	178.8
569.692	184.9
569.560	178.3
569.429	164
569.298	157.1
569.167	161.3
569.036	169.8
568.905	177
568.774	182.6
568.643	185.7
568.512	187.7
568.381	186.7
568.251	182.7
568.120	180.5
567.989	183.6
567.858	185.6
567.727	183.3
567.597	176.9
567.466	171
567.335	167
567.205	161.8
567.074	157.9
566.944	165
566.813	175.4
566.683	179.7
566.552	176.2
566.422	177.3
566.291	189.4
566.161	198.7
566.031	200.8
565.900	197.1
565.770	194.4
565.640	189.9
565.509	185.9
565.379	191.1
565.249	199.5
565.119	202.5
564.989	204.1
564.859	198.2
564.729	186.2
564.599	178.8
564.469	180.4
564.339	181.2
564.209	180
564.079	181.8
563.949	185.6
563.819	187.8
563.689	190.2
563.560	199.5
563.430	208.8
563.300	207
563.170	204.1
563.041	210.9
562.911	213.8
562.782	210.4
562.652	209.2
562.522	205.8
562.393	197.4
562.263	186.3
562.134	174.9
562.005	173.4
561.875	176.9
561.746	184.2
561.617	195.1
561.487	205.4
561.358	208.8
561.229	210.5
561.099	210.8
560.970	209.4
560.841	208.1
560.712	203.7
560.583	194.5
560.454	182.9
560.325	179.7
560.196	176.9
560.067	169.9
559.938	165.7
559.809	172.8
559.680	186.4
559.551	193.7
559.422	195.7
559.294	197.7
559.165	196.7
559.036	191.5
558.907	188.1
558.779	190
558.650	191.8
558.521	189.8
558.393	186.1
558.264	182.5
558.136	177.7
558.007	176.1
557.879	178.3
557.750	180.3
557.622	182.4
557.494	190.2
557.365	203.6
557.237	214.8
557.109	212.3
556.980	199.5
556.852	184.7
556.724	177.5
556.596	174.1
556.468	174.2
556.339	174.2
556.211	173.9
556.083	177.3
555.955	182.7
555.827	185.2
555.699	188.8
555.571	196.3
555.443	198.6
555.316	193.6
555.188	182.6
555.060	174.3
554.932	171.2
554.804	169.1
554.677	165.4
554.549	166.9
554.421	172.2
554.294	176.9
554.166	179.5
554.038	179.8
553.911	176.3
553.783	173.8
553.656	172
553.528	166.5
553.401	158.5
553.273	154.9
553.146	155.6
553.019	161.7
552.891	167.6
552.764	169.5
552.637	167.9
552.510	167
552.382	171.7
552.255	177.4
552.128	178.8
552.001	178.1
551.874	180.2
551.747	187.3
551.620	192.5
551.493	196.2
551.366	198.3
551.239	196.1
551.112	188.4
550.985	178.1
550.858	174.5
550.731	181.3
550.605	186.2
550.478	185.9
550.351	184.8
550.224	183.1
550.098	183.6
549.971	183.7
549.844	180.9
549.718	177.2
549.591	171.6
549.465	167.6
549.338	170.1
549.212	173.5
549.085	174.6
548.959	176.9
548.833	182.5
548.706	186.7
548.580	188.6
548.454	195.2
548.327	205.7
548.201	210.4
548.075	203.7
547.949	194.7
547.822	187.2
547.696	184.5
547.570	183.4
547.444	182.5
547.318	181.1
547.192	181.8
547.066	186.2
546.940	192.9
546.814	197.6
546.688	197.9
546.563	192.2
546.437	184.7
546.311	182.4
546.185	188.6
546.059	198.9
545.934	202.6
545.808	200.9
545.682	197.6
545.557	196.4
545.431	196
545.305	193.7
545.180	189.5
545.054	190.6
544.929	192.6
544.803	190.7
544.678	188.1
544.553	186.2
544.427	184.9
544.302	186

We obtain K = 0.38 nm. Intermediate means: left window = 185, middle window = 178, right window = 196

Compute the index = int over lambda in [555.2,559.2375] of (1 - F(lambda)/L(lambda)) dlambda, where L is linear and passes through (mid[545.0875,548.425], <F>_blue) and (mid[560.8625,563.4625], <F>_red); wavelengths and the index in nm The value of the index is 0.21 nm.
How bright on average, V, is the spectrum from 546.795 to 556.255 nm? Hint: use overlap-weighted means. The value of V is 181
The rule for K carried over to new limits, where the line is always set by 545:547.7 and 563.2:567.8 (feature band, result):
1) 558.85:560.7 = 0.019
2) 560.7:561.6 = -0.098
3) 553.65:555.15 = 0.125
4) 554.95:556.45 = 0.040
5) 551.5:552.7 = 0.069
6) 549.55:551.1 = 0.072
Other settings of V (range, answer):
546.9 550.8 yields 185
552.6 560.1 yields 181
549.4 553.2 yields 179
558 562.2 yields 190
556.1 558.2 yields 186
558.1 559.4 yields 190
